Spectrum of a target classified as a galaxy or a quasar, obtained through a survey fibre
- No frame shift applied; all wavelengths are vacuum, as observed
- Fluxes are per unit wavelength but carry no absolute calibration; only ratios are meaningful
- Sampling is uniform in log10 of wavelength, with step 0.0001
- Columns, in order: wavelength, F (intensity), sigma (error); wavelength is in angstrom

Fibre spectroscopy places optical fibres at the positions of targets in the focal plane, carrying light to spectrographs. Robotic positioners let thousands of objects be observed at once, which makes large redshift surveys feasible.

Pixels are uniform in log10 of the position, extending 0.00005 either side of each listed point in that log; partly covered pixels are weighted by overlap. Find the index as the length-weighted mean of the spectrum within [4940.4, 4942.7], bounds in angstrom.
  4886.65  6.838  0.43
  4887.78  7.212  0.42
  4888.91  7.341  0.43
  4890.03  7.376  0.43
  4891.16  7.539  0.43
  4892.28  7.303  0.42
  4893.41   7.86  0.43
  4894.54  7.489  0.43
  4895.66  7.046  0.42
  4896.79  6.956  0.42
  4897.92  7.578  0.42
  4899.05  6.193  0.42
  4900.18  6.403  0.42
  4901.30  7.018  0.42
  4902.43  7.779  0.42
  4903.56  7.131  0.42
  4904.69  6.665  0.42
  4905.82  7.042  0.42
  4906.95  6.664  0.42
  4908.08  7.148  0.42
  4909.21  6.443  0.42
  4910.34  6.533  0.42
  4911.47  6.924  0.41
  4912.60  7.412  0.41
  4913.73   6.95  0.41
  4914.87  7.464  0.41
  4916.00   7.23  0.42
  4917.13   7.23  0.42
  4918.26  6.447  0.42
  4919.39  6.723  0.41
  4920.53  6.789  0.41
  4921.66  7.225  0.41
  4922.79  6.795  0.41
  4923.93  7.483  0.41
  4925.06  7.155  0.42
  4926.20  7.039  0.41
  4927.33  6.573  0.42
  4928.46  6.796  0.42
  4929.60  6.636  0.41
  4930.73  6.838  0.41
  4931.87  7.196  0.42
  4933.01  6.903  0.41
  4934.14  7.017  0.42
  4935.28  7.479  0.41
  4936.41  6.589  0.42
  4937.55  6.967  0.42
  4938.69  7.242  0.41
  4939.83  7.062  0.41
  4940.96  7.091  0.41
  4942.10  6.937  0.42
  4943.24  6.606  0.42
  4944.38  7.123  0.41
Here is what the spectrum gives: 7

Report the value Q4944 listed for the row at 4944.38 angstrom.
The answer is 7.123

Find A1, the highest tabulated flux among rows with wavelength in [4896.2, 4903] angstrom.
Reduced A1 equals 7.779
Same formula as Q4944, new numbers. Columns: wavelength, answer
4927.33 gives 6.573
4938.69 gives 7.242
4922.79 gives 6.795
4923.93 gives 7.483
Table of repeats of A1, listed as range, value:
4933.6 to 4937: 7.479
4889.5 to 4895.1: 7.86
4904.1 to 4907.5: 7.042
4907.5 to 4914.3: 7.412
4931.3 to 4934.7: 7.196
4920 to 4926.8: 7.483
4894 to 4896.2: 7.489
